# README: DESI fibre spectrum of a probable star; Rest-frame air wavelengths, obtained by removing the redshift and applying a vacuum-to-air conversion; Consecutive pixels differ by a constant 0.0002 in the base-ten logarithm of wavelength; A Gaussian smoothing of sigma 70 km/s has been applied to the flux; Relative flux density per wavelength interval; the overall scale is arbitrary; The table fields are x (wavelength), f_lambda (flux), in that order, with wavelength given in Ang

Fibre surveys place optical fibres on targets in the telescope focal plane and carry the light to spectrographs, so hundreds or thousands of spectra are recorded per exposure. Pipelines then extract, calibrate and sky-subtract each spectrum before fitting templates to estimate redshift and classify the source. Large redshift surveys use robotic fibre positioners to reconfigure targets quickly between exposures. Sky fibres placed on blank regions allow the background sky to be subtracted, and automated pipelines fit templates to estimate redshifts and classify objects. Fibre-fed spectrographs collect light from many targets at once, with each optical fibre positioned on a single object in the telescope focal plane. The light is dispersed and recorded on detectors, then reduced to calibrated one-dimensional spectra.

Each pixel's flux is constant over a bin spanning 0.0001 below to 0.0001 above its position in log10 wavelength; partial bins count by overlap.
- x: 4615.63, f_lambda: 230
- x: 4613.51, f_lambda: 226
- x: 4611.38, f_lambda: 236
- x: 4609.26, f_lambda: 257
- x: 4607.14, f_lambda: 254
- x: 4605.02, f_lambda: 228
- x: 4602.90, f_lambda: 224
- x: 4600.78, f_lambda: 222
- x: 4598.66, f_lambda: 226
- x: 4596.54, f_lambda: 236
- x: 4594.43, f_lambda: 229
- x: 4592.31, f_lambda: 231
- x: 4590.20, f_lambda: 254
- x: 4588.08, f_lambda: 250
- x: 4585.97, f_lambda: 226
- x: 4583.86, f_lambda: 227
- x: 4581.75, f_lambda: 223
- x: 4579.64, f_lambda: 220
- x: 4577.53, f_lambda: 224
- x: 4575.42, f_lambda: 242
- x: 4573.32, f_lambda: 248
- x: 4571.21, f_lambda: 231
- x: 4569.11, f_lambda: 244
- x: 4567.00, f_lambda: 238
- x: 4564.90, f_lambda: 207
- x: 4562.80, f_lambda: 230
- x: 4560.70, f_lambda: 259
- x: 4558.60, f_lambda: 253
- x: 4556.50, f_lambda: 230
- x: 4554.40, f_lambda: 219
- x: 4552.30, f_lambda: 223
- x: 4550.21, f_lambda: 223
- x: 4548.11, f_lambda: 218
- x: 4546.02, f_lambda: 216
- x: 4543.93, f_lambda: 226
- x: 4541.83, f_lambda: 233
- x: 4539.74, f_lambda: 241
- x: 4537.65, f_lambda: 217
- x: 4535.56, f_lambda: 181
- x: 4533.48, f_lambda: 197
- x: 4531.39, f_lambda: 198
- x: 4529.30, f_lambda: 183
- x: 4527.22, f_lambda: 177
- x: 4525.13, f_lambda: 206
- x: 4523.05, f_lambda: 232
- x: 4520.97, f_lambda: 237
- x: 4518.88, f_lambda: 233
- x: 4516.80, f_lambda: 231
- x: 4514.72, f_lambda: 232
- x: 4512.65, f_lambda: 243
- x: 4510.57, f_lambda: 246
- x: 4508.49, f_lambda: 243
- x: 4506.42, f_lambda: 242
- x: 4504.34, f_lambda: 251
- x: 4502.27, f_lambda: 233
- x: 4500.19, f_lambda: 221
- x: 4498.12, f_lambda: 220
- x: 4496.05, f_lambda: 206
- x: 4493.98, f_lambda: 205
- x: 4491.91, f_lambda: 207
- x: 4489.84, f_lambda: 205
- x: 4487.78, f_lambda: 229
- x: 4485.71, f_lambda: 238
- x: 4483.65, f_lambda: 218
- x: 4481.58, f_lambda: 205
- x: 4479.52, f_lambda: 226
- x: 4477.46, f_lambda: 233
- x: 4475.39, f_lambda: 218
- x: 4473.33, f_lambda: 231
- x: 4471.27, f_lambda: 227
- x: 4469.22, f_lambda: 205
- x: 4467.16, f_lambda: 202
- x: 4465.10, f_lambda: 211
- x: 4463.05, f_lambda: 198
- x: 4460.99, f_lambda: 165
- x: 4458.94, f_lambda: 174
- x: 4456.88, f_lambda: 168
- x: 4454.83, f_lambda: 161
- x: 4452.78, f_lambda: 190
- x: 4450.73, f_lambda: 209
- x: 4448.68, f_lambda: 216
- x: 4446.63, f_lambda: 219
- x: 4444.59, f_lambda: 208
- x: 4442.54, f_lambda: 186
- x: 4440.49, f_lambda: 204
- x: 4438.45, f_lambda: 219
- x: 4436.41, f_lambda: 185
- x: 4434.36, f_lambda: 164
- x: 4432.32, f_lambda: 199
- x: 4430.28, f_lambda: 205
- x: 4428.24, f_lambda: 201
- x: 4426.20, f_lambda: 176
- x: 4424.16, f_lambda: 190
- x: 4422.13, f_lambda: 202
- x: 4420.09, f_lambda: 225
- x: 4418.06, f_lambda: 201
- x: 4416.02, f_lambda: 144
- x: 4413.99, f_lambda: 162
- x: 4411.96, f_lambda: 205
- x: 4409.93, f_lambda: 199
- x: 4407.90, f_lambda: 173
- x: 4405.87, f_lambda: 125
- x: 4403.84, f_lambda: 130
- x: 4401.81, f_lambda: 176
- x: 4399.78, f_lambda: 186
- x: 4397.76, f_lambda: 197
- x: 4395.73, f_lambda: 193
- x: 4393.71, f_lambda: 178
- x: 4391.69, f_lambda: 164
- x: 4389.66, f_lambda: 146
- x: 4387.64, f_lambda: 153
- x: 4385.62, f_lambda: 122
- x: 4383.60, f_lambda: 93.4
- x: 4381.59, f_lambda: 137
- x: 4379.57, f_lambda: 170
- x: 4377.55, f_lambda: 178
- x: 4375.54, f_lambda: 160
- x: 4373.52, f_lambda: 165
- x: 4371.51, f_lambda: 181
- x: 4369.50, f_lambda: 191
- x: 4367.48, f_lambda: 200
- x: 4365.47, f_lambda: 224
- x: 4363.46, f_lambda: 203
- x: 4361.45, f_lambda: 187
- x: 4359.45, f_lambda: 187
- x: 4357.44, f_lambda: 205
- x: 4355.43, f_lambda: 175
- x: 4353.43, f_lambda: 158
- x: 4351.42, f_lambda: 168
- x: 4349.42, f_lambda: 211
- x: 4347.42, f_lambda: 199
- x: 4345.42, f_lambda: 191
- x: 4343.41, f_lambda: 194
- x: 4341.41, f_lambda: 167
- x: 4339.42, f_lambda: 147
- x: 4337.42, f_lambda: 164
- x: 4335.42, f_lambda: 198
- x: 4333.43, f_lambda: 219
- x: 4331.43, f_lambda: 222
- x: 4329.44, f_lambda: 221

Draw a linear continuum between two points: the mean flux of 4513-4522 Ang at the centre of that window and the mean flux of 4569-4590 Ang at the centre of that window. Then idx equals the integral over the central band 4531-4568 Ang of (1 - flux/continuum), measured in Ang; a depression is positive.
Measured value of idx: 1.7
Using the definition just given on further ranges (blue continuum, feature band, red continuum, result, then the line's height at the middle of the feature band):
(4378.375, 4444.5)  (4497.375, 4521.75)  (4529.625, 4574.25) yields -3.1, 210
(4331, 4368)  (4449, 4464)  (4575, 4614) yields 1.9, 209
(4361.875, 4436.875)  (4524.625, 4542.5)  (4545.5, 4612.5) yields 1.3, 218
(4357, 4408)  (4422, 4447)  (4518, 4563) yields -1.3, 186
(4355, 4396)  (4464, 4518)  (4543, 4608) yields -4.7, 206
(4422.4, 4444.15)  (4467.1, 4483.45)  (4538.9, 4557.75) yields -1.1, 205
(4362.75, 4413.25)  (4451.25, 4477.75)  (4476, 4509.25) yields 1.5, 209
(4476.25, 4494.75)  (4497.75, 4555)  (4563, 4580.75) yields 0.6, 225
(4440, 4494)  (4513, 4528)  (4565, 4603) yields -0.3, 218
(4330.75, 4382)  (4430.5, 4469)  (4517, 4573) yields 1.8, 203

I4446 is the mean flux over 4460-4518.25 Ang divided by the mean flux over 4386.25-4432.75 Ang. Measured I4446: 1.24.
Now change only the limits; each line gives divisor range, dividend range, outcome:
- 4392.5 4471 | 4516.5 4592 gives 1.19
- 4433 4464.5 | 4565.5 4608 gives 1.22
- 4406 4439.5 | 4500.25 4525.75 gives 1.25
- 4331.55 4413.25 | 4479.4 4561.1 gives 1.26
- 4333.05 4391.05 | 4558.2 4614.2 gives 1.34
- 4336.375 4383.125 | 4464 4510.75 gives 1.23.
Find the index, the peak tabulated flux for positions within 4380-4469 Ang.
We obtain 225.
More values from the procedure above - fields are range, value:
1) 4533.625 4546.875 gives 241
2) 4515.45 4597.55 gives 259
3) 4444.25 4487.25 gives 238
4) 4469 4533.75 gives 251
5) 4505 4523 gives 246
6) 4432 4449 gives 219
